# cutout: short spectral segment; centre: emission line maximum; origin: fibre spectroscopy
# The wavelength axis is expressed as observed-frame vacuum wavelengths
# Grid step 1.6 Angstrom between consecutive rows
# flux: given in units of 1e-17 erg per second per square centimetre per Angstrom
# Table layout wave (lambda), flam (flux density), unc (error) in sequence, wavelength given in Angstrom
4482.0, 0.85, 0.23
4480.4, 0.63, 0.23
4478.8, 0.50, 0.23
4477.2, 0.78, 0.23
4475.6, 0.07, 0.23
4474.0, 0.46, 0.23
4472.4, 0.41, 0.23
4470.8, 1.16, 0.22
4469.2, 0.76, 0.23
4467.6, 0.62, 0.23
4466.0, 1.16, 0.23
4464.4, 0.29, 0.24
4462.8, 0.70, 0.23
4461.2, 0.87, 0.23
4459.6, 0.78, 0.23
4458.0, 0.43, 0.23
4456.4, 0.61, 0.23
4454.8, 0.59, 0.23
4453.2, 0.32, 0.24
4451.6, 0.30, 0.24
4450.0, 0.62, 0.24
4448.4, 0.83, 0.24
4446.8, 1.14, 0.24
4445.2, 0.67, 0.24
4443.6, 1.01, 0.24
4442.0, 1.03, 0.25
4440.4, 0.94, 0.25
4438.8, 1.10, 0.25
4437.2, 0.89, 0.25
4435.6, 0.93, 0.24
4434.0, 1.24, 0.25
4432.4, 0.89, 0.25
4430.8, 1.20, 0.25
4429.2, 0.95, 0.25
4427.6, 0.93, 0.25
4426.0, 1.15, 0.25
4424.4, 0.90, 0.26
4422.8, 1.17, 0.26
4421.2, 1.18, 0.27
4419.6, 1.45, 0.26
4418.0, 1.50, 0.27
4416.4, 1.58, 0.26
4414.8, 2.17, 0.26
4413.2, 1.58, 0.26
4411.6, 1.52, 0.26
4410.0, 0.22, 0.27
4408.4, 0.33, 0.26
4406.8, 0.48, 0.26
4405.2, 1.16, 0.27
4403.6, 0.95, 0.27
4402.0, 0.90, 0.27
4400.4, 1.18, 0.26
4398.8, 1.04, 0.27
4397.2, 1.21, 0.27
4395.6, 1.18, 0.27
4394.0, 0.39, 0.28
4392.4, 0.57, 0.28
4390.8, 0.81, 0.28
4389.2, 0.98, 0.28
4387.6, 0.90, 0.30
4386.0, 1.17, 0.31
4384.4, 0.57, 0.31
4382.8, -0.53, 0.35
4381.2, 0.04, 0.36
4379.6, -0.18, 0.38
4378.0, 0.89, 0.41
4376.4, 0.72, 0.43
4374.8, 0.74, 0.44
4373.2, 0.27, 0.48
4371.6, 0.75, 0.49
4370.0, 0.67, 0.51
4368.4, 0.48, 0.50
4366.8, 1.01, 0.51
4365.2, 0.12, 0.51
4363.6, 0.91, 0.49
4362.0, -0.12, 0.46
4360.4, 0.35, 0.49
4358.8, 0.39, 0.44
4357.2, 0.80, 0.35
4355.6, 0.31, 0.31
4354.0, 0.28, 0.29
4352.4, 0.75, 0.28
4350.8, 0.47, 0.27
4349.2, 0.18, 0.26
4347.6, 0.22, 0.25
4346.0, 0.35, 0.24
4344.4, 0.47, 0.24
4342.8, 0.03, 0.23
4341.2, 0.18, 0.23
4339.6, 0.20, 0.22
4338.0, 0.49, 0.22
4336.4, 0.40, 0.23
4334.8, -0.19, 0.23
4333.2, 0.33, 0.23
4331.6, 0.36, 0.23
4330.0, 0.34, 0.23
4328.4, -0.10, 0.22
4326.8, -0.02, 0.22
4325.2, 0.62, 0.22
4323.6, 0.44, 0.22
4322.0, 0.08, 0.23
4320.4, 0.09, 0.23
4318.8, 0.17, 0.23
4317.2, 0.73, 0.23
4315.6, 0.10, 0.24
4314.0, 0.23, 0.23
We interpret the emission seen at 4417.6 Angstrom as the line Lyman alpha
